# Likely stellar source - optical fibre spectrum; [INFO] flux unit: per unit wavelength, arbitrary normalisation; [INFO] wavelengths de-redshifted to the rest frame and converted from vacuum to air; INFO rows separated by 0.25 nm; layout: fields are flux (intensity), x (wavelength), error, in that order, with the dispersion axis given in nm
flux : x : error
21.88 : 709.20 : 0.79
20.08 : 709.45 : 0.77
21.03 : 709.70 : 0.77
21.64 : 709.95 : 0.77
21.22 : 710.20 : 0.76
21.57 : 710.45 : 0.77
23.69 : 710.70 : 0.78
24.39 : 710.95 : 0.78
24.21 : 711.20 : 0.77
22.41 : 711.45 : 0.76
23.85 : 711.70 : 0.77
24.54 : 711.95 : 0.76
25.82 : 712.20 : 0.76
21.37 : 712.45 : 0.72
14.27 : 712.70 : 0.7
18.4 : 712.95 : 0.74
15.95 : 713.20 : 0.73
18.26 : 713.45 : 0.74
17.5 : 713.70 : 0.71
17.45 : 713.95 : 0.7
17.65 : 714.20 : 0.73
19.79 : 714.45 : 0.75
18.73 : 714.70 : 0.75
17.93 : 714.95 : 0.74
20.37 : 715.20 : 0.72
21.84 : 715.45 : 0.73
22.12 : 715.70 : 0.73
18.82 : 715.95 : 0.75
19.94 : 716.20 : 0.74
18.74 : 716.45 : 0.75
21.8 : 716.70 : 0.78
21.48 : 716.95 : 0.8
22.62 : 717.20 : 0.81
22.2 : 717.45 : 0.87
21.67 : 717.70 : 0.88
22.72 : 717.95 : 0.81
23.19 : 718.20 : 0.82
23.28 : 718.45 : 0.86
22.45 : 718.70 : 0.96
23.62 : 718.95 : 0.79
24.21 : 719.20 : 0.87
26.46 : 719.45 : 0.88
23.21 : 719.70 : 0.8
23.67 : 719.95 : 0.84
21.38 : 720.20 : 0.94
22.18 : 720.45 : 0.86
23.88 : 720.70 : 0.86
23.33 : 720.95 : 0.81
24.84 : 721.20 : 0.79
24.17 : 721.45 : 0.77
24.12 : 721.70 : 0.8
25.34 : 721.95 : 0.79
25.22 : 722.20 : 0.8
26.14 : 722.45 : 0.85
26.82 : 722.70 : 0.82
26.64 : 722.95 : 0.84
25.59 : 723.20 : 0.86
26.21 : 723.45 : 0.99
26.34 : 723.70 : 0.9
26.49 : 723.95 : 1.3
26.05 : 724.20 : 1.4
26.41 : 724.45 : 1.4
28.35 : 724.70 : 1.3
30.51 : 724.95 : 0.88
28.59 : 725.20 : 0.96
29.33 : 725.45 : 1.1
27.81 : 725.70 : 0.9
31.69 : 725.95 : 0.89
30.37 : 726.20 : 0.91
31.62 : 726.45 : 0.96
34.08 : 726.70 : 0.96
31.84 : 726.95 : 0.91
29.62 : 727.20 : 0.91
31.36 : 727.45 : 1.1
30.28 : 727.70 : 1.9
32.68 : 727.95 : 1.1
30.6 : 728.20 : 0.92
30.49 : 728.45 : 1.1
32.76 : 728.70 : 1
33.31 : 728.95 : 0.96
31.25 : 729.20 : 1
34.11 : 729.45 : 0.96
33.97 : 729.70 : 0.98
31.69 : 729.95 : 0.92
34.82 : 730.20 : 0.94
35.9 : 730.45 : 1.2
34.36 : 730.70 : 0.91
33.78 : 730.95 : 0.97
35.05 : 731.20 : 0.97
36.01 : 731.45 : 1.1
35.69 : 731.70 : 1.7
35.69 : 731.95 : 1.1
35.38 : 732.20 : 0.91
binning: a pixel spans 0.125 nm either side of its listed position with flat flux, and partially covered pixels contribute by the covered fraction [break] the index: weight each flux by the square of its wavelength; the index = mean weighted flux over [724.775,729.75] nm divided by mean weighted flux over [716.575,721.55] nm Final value 1.38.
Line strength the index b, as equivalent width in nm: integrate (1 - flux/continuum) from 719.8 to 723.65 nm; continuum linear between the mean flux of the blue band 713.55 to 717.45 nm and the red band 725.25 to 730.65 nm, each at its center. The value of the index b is 0.18 nm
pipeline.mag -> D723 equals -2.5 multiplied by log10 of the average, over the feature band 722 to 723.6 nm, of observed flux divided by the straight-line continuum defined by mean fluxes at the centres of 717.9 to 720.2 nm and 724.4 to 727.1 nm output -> 0.048 mag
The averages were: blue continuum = 23.6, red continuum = 30.2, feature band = 26.1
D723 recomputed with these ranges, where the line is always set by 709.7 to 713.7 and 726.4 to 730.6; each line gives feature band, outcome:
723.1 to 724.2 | 0.119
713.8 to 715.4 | 0.231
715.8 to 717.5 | 0.184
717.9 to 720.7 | 0.130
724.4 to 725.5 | 0.049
